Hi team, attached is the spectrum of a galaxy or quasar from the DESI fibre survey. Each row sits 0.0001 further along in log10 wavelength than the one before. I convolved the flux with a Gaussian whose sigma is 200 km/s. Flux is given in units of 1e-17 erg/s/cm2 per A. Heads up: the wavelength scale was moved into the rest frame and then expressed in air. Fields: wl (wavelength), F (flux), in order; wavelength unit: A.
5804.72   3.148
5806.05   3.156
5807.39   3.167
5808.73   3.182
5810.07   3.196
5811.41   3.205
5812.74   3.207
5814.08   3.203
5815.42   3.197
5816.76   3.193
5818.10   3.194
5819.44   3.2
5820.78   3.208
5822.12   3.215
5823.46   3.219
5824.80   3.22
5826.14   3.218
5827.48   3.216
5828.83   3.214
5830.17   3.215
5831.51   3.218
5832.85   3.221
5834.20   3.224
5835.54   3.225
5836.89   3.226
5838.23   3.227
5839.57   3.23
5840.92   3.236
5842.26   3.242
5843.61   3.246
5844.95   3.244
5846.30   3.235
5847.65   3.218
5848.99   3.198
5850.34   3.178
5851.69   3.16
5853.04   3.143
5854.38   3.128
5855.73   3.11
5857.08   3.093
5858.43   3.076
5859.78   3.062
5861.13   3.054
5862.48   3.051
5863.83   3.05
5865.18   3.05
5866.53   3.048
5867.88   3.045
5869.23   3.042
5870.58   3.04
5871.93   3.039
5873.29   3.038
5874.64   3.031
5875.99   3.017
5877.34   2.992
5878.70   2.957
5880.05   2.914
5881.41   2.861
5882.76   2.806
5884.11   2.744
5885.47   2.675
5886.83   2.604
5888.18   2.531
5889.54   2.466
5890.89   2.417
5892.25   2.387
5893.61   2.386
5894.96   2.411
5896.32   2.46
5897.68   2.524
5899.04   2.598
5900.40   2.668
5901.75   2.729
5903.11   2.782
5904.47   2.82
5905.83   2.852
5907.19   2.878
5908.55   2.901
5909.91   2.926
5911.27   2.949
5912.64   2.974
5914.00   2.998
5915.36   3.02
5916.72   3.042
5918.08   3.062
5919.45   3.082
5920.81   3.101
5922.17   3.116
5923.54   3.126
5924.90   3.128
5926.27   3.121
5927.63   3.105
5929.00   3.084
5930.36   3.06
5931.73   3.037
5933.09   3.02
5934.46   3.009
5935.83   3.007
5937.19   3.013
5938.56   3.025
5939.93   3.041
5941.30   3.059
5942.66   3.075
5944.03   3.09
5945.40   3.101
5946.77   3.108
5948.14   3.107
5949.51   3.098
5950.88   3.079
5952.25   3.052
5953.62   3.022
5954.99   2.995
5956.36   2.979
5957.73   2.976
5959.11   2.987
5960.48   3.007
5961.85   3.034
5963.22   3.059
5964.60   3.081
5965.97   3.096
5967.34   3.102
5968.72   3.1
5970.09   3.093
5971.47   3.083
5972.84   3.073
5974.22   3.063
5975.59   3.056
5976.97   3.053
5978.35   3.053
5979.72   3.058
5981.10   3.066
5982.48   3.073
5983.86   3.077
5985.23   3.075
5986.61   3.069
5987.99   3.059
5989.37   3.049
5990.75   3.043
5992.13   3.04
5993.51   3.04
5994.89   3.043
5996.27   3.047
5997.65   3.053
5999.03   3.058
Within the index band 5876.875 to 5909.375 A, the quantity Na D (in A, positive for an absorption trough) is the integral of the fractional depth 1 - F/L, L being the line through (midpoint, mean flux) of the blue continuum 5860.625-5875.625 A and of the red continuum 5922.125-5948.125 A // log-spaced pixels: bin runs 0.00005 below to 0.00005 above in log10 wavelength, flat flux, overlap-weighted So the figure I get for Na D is 4.0 A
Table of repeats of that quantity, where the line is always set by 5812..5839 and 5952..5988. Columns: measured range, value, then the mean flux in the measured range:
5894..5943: 2.8 A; 2.94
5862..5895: 3.4 A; 2.83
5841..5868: 0.4 A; 3.14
